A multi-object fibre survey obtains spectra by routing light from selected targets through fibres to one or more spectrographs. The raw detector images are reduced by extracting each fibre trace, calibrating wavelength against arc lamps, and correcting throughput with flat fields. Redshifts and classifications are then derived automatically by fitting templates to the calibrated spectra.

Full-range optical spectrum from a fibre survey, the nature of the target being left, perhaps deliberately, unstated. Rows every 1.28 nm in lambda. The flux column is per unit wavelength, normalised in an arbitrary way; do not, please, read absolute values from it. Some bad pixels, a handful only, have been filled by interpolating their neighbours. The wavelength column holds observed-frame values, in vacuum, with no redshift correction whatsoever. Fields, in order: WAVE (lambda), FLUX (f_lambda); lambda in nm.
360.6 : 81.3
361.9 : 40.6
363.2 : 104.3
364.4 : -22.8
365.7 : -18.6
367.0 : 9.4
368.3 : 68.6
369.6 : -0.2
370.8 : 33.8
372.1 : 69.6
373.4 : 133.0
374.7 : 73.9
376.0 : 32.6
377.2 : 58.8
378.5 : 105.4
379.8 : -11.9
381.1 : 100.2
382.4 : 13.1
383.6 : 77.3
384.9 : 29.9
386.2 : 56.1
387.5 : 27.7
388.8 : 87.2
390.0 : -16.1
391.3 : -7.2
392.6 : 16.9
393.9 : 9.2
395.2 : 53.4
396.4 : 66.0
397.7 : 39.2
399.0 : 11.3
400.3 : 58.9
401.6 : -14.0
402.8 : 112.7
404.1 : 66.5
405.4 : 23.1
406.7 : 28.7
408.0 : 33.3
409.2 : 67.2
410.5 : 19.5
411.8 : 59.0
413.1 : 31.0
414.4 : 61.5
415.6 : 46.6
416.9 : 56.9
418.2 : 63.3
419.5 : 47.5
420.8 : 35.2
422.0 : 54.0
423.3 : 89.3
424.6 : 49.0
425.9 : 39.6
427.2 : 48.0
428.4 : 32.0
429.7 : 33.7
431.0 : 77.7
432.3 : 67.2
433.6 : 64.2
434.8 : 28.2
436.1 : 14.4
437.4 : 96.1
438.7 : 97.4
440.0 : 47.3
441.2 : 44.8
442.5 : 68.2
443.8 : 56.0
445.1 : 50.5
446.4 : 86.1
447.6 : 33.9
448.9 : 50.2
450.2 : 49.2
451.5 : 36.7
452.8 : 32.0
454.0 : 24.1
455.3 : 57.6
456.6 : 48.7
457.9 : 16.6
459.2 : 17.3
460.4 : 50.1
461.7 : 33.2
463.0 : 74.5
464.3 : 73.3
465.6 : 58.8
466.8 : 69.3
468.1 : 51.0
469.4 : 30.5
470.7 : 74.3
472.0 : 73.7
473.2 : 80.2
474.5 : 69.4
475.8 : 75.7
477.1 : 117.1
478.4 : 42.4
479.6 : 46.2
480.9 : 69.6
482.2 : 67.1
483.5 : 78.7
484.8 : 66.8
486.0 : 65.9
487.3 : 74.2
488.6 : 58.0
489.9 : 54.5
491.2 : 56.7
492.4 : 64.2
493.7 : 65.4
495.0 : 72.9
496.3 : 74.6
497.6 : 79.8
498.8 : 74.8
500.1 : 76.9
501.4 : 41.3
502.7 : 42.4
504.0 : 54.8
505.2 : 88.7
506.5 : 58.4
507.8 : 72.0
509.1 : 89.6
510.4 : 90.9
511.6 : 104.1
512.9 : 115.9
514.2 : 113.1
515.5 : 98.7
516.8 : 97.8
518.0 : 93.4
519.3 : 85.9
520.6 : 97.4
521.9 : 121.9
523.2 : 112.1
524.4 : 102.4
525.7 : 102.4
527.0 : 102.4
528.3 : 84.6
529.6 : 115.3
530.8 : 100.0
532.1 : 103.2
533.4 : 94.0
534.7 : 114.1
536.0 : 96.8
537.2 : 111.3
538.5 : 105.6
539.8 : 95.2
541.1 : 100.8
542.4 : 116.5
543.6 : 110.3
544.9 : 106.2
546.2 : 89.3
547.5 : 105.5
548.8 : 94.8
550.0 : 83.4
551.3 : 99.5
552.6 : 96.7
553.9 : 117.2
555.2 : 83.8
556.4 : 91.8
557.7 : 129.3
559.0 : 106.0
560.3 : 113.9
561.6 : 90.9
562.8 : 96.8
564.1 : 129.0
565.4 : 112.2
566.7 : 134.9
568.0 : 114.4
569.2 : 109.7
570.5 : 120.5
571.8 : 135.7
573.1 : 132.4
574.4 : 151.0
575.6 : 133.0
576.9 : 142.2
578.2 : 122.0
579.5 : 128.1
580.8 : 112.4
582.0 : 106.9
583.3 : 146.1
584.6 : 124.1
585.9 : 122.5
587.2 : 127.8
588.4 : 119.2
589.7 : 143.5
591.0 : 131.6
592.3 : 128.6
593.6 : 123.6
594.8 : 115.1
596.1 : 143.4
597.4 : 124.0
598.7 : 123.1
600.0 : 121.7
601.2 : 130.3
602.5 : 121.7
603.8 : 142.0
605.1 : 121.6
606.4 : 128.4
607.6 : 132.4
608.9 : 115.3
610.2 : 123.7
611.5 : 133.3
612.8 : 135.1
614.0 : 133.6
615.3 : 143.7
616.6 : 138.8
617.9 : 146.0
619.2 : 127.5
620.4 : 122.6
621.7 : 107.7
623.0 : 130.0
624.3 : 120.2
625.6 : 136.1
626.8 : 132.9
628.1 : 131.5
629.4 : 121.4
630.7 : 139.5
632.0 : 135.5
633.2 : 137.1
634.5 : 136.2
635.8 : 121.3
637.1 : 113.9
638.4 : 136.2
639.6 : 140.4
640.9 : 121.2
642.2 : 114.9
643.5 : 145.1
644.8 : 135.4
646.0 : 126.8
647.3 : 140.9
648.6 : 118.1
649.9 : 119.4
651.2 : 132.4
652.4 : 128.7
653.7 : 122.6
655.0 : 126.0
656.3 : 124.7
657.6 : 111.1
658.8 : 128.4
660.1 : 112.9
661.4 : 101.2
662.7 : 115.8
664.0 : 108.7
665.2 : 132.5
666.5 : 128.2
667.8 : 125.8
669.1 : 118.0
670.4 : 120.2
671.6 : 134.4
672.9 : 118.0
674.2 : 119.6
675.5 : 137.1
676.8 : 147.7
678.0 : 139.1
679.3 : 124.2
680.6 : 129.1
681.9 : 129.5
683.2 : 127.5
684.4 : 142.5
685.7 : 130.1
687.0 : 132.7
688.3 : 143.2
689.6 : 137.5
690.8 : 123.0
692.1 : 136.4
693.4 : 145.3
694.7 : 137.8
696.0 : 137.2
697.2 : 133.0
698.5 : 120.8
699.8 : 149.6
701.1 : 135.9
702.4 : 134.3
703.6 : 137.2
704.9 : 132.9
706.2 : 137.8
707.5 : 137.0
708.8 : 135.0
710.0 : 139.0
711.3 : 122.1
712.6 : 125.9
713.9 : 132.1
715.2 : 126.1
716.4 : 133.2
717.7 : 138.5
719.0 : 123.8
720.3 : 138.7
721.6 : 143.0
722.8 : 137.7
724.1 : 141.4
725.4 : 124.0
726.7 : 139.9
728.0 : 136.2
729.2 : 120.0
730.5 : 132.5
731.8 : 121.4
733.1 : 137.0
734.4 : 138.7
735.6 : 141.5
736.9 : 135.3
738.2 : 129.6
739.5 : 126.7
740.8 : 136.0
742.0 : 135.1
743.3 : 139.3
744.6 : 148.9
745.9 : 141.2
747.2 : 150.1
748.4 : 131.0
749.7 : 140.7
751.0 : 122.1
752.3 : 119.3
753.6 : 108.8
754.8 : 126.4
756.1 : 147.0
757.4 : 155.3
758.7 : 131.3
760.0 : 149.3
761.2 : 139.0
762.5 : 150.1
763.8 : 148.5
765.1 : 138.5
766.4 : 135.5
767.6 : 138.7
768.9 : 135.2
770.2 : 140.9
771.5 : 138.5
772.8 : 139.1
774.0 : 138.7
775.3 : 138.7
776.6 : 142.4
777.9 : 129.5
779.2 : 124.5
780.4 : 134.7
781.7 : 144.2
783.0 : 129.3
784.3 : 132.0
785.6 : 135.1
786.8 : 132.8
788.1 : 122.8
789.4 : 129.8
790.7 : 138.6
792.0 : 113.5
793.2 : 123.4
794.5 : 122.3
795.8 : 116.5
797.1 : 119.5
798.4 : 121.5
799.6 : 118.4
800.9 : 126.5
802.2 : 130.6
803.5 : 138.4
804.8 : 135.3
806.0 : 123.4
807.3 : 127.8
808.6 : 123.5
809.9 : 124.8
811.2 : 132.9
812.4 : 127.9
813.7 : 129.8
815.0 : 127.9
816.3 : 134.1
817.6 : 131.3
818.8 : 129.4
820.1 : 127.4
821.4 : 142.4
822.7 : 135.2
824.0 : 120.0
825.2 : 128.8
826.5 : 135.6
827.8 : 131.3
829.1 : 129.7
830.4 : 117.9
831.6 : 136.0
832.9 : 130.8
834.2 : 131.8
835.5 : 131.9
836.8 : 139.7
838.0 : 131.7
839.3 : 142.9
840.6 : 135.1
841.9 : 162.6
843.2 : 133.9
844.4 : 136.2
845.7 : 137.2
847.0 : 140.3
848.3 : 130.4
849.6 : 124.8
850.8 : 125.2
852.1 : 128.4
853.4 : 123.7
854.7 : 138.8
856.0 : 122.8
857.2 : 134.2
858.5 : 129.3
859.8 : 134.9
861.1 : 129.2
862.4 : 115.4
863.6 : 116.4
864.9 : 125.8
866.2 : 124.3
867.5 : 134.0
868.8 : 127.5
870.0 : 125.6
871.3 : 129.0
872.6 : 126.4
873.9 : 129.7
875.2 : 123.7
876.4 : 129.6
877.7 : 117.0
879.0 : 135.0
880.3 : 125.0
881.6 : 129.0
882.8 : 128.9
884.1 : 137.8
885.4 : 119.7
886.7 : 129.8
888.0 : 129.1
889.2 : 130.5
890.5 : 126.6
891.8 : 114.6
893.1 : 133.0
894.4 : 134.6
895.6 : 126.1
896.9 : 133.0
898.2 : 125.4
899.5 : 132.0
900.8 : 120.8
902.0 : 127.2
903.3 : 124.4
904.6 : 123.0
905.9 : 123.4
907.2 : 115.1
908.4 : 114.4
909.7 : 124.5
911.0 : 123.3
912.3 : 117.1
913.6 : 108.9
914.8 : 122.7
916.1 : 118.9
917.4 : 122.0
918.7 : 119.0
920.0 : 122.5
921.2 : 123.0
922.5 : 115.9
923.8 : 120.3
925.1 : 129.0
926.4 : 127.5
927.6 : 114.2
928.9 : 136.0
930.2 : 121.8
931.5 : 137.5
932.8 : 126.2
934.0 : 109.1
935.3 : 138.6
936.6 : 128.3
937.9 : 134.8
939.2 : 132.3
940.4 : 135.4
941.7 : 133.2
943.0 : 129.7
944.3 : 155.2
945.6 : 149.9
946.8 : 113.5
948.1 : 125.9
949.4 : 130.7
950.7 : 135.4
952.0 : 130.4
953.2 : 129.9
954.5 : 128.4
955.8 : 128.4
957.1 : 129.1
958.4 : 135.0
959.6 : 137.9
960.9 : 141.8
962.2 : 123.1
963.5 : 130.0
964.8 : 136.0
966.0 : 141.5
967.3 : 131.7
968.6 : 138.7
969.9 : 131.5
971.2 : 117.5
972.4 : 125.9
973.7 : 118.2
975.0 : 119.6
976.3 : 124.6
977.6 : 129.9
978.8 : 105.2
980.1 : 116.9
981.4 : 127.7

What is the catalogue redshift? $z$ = 0.278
